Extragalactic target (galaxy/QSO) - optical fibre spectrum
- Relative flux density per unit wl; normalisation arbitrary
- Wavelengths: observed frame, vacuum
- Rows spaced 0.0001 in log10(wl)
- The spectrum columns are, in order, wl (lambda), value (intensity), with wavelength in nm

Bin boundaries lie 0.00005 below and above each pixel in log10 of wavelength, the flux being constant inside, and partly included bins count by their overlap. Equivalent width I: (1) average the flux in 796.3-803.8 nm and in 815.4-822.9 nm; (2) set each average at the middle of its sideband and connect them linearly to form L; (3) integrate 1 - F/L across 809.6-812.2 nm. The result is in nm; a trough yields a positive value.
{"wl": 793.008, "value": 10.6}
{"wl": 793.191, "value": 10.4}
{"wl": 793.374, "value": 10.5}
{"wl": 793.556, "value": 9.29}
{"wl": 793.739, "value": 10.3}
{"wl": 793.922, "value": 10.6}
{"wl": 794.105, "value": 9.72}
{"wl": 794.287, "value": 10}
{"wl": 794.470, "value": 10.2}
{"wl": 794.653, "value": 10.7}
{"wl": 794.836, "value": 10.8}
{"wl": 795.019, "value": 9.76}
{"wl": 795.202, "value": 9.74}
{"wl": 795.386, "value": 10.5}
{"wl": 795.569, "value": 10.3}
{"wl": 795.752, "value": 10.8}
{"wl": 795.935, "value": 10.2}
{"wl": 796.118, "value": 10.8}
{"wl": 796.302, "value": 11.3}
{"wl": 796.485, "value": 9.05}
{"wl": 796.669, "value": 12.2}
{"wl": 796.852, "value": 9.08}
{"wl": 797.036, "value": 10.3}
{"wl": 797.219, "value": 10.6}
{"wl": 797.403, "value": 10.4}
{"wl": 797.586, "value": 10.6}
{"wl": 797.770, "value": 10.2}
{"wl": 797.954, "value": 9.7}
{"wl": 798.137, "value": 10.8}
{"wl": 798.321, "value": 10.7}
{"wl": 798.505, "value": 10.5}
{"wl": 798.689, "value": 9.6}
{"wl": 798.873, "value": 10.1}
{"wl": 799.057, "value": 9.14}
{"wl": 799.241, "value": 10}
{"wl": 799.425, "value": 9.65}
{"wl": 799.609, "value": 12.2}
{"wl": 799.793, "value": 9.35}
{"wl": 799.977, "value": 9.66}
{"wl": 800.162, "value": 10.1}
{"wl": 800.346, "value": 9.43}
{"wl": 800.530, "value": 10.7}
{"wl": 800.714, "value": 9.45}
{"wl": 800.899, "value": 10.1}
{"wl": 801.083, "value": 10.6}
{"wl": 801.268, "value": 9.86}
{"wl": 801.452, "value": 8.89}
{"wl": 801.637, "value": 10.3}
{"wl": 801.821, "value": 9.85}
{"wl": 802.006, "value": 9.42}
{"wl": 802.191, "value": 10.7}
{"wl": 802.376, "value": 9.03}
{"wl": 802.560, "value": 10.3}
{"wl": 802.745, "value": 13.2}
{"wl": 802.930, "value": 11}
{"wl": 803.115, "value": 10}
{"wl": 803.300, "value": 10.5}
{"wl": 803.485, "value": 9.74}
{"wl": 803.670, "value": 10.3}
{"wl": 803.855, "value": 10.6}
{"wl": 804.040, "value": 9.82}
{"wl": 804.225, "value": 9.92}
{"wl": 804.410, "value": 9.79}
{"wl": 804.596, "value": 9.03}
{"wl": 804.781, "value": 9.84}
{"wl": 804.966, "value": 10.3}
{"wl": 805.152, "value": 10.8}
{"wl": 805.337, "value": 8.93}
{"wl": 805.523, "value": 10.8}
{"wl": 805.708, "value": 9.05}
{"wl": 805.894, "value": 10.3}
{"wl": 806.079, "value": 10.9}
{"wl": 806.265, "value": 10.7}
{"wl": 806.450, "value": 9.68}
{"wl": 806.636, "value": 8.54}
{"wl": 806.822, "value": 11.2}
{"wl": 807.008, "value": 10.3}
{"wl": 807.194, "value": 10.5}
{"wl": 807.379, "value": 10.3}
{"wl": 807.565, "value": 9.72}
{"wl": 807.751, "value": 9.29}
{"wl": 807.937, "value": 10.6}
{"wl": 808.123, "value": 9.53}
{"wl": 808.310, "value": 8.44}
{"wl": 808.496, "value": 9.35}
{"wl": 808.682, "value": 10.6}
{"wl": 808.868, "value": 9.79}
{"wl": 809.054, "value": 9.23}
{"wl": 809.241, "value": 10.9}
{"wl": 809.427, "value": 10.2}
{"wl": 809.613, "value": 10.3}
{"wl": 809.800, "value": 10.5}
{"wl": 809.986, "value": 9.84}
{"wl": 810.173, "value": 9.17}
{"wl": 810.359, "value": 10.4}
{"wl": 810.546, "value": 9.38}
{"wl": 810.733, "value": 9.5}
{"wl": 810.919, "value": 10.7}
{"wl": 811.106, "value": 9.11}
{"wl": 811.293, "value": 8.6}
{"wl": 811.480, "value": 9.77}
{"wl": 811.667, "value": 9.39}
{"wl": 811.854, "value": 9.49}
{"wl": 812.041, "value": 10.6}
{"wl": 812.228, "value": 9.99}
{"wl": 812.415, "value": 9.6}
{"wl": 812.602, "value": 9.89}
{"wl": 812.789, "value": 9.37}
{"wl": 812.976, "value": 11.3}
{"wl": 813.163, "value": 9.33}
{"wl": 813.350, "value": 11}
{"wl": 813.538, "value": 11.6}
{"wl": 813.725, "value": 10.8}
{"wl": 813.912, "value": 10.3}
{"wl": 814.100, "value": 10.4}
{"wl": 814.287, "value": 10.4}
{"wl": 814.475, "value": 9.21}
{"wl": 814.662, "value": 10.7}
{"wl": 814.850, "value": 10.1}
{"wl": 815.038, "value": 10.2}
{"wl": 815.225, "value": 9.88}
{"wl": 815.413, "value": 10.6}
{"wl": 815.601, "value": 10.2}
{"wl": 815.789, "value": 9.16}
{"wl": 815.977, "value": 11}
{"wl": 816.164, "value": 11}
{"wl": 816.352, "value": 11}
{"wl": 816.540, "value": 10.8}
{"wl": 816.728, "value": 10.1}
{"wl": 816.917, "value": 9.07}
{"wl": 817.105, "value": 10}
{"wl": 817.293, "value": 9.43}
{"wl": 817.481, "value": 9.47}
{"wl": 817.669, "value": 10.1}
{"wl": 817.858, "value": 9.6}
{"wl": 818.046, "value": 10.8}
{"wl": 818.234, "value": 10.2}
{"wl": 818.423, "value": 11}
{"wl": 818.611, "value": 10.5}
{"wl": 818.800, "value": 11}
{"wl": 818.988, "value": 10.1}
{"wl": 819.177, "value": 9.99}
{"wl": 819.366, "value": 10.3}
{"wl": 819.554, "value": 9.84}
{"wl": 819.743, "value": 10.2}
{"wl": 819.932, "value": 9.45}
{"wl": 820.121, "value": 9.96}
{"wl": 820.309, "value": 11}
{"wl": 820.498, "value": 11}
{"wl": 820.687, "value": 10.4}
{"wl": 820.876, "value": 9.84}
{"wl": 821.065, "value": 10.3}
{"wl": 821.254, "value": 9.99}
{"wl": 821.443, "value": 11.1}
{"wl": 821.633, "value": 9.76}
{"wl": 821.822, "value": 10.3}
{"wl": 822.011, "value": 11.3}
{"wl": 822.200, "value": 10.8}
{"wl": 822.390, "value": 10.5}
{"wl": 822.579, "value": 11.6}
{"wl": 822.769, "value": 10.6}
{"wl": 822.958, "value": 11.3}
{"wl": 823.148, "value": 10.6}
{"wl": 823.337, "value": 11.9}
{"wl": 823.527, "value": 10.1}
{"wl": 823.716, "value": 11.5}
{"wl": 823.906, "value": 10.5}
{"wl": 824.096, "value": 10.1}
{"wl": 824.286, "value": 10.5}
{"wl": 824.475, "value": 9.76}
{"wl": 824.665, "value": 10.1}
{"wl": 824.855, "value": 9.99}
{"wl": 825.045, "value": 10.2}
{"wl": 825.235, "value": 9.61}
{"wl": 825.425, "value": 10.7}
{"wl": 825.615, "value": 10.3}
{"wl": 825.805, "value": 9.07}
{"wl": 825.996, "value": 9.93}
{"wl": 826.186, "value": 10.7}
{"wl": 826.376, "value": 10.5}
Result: 0.131 nm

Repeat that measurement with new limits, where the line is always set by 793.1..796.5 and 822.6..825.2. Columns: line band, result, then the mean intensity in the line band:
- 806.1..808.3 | 0.085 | 10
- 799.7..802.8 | 0.099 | 10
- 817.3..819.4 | 0.053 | 10.2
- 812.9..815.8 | 0.033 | 10.3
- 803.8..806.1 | 0.092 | 9.97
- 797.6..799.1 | 0.025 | 10.1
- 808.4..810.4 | 0.079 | 10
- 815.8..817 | 0.008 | 10.4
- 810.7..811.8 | 0.098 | 9.51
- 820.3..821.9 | 0.023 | 10.4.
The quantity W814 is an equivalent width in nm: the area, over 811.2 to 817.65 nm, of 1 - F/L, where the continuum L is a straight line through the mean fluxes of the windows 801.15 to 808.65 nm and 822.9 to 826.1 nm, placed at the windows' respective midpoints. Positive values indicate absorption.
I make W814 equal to 0.05 nm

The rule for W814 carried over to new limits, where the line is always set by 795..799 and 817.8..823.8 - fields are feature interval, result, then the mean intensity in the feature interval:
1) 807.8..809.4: 0.095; 9.81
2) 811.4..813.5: 0.088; 10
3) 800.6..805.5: 0.132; 10.1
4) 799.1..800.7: 0.043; 10.1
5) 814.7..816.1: 0.038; 10.2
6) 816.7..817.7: 0.082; 9.64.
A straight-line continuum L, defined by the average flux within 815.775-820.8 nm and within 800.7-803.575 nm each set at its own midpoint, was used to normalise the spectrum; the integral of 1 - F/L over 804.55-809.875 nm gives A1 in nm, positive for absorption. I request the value 0.12 nm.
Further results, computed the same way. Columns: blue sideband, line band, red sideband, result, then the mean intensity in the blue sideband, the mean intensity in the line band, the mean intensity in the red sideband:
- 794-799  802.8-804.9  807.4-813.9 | 0.001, 10.3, 10.1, 9.93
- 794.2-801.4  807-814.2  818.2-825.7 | 0.262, 10.2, 9.97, 10.5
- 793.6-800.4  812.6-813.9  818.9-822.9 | -0.018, 10.2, 10.5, 10.4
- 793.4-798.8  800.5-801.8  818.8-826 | 0.048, 10.3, 9.95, 10.4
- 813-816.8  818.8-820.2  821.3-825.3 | 0.061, 10.4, 10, 10.6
